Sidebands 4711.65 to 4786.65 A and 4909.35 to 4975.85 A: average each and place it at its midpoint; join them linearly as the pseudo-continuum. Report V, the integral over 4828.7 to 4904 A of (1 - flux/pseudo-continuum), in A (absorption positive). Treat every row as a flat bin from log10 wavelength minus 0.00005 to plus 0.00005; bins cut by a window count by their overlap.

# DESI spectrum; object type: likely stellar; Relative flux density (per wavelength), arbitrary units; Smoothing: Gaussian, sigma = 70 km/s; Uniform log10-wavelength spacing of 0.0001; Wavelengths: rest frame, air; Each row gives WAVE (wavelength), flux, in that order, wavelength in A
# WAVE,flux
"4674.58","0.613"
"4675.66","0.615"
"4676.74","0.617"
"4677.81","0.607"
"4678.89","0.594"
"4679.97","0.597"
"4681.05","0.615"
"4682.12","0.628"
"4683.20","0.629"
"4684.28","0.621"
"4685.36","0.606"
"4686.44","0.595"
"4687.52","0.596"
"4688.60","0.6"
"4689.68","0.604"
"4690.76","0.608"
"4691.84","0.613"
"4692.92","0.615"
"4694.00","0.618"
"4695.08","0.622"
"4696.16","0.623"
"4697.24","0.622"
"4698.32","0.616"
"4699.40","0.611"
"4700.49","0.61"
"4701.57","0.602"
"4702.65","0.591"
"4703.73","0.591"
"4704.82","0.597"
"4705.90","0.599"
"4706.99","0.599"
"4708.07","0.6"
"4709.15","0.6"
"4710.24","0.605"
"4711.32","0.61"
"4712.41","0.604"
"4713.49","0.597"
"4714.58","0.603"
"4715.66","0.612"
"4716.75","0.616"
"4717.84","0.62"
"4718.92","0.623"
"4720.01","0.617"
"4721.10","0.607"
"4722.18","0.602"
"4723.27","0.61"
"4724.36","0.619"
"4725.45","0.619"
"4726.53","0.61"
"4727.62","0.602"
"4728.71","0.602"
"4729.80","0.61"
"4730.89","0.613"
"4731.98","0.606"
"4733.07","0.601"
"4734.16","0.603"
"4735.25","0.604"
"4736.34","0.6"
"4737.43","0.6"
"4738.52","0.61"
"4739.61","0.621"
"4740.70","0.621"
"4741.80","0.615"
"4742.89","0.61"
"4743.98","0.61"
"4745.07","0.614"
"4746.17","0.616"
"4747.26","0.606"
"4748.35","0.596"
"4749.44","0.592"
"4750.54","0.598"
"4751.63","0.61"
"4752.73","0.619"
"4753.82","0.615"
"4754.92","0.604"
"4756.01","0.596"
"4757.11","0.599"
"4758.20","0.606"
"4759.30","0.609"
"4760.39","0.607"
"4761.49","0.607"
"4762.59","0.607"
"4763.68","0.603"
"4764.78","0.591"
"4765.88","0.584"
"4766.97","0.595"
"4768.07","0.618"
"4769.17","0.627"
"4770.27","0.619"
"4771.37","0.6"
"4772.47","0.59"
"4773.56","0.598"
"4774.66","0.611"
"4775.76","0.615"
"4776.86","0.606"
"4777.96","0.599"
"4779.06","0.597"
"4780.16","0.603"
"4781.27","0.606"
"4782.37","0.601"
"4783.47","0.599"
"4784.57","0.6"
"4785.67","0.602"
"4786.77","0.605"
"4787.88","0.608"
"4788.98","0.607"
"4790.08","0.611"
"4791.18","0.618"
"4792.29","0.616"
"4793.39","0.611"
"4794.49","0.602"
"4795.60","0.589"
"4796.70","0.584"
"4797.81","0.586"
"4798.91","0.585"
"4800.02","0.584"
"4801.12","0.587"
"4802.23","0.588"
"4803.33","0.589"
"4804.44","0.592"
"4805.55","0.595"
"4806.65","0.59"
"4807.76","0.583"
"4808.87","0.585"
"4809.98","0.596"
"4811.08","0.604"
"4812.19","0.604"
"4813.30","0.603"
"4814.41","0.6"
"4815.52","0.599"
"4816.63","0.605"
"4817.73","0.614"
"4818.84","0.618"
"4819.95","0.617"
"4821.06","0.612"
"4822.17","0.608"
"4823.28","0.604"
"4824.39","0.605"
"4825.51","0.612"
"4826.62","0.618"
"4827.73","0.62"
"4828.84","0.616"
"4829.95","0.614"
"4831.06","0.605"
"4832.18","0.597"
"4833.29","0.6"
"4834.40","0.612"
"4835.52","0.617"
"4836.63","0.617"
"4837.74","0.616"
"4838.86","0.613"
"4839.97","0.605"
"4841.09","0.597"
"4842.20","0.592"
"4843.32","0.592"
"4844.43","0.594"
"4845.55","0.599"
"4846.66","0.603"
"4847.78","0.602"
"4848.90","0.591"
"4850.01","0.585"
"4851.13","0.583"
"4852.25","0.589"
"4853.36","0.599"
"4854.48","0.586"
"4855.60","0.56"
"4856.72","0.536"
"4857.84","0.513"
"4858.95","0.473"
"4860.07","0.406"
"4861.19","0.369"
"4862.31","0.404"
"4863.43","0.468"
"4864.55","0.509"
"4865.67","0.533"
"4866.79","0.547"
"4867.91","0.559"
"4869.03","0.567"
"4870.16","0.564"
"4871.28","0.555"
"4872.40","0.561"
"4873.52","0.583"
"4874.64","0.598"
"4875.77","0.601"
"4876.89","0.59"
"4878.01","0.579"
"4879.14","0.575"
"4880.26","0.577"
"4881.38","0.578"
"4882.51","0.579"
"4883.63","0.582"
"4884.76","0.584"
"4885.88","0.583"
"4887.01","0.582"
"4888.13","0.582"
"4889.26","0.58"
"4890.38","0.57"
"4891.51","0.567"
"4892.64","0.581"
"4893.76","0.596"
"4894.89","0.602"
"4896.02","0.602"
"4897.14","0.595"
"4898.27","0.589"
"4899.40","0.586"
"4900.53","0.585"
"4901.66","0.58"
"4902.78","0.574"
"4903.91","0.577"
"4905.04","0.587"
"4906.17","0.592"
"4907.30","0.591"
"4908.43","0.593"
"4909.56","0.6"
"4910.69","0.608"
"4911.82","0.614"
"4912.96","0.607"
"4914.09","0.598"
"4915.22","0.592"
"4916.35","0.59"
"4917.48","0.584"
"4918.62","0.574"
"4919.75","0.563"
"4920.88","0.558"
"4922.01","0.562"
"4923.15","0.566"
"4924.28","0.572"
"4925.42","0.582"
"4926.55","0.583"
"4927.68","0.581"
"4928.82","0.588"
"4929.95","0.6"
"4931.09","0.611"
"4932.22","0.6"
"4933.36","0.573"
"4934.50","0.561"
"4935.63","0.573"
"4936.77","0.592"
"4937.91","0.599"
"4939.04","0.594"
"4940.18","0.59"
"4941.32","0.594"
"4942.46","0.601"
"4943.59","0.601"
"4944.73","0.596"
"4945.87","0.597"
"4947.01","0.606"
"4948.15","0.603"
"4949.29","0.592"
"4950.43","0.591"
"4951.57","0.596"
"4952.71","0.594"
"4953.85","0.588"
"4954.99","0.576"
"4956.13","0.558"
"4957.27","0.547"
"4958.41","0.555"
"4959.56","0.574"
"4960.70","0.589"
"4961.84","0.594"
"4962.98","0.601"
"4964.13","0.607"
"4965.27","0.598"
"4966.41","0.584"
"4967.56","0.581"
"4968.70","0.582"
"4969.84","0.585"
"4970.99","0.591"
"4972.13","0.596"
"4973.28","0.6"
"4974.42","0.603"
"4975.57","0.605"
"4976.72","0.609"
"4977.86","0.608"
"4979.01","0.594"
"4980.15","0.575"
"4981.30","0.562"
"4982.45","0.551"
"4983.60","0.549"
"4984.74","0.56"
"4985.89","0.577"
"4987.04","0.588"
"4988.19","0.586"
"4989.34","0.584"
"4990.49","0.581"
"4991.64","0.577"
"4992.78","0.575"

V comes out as 3.0 A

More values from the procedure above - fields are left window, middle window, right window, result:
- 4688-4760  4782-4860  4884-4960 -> 0.24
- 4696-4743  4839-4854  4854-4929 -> -0.47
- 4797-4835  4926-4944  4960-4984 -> 0.06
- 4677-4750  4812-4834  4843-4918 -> -0.97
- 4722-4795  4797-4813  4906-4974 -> 0.29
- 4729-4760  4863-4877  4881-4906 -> 0.74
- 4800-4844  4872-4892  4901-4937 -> 0.38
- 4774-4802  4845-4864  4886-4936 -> 1.91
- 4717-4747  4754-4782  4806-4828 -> 0.19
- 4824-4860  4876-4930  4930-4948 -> 0.66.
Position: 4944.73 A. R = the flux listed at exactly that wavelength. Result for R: 0.596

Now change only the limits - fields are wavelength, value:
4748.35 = 0.596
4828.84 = 0.616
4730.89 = 0.613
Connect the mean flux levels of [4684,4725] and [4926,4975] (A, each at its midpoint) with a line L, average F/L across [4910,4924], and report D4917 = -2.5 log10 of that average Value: 0.01 mag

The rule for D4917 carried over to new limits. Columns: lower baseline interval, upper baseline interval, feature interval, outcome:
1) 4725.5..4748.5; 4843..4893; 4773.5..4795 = -0.028 mag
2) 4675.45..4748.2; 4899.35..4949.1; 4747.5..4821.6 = 0.000 mag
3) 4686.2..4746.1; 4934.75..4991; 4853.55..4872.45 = 0.163 mag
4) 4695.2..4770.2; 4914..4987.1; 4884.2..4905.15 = 0.012 mag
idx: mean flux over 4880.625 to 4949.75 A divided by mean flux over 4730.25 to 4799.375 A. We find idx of 1.0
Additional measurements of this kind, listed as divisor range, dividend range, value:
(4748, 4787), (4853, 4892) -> 0.91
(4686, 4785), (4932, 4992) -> 0.97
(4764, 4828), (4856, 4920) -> 0.94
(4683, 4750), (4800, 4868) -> 0.95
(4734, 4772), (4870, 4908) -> 0.96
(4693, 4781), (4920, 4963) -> 0.96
